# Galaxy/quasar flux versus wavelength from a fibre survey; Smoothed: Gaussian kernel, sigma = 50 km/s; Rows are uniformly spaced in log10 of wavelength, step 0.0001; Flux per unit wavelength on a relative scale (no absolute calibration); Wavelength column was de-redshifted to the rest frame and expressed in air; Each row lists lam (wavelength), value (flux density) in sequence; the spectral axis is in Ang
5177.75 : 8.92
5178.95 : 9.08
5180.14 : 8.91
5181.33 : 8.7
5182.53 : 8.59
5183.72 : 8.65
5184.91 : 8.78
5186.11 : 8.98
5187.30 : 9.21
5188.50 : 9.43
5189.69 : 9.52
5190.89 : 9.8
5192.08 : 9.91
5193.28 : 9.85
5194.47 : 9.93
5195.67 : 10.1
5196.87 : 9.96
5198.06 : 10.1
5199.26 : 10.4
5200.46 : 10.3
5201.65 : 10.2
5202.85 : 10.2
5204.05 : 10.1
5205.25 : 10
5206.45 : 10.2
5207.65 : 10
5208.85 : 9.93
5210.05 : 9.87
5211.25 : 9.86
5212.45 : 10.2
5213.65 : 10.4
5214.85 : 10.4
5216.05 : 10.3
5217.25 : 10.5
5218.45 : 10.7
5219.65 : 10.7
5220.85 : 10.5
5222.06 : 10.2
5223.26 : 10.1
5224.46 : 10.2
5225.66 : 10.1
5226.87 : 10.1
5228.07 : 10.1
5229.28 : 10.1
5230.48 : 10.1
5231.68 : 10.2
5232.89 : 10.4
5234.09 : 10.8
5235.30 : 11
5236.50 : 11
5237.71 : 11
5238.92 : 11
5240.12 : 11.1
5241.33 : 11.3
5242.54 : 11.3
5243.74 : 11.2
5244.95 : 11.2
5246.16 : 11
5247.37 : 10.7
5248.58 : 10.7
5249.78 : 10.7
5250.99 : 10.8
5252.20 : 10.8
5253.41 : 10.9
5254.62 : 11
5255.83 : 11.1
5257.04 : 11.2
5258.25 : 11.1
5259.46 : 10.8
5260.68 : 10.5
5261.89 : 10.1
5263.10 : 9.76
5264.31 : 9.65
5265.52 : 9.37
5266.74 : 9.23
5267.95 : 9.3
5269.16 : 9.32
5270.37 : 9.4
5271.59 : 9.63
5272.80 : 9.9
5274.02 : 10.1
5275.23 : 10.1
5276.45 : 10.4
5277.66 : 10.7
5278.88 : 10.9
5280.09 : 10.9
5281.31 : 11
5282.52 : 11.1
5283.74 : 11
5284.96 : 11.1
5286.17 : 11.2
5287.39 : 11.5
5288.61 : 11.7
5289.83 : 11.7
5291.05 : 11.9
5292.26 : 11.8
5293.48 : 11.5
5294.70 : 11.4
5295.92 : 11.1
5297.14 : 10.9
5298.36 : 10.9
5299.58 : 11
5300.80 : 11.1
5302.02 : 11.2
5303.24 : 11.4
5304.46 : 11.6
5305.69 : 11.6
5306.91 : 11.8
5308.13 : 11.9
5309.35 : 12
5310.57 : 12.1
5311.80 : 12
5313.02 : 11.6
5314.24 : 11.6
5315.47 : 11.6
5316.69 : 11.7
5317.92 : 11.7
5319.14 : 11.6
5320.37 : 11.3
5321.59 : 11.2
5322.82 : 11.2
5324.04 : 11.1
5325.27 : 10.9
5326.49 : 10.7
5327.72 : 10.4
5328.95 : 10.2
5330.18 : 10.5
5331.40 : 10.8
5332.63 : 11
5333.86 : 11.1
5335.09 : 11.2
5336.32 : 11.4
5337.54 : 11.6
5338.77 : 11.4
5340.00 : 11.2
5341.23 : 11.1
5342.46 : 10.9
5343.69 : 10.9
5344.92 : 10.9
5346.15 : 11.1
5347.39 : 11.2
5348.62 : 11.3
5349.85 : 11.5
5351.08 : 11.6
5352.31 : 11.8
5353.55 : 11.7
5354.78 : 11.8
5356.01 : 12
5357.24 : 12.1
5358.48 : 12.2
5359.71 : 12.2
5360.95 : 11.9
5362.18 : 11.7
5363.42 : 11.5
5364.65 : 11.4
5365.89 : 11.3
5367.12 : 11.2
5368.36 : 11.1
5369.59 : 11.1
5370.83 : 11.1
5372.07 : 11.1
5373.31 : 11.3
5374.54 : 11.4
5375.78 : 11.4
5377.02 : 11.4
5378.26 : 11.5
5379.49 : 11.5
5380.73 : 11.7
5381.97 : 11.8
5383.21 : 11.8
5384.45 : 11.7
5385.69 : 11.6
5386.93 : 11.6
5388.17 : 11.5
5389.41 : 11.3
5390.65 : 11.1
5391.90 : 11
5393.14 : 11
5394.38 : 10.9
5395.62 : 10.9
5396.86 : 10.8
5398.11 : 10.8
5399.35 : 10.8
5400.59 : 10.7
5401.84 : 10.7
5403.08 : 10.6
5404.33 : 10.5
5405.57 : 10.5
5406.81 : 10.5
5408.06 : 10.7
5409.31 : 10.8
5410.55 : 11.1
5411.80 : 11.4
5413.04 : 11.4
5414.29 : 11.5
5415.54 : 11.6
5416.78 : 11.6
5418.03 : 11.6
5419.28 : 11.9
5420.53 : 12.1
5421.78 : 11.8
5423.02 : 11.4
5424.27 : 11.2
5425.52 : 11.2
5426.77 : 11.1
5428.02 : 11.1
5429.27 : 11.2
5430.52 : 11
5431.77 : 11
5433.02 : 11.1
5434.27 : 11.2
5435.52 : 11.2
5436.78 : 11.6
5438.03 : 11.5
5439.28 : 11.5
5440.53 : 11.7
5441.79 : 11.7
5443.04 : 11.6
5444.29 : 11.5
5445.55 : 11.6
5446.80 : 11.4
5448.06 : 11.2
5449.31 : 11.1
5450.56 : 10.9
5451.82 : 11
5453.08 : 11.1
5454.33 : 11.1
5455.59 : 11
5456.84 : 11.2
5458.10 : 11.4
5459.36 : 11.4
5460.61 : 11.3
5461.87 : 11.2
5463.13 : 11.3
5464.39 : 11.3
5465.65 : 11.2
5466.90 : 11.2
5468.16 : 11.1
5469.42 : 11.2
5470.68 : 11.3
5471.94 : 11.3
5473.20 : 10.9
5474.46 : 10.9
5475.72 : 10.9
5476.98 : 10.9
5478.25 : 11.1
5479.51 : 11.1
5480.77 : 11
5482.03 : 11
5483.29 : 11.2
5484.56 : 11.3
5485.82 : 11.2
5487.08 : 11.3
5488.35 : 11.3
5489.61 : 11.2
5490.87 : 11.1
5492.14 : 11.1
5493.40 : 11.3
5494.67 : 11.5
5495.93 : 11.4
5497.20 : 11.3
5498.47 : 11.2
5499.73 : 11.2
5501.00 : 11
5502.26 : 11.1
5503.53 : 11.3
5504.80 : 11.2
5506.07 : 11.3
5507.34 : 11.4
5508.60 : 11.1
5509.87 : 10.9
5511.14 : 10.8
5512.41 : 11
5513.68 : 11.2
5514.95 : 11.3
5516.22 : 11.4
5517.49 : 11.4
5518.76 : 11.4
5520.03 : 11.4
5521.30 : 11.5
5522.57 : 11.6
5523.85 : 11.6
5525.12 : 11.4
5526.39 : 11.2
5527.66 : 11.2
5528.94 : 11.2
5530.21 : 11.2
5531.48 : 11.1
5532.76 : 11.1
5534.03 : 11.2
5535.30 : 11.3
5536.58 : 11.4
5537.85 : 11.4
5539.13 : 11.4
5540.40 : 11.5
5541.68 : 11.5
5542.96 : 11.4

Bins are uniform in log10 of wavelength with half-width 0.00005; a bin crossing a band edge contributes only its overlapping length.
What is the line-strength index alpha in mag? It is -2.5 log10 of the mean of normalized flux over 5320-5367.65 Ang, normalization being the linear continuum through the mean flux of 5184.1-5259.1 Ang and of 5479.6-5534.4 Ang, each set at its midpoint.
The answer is -0.05 mag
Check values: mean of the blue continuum 10.4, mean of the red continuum 11.2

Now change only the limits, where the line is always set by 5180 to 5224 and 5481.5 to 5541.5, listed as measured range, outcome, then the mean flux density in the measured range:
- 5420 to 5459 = -0.04 mag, 11.3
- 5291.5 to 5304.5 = -0.10 mag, 11.3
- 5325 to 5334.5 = -0.02 mag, 10.7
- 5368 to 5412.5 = -0.04 mag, 11.1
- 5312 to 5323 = -0.11 mag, 11.5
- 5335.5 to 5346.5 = -0.07 mag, 11.2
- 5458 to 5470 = -0.02 mag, 11.3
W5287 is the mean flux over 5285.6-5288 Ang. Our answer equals 11.3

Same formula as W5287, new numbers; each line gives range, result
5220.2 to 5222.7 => 10.3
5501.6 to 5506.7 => 11.2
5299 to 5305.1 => 11.3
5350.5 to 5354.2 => 11.7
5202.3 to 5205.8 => 10.1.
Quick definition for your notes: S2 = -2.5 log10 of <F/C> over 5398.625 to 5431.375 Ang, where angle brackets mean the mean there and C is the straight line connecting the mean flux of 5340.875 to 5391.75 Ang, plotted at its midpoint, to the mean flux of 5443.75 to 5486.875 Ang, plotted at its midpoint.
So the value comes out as 0.02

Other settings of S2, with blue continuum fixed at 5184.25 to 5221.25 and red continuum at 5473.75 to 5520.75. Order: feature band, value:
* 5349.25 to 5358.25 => -0.116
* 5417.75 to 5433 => -0.046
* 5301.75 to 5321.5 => -0.120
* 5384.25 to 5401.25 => -0.034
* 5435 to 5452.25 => -0.042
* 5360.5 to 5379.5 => -0.068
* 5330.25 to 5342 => -0.063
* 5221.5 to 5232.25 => -0.004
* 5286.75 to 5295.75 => -0.124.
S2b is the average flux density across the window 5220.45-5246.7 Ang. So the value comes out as 10.6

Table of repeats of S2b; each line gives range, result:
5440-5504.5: 11.2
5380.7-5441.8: 11.2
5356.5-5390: 11.5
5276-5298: 11.2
